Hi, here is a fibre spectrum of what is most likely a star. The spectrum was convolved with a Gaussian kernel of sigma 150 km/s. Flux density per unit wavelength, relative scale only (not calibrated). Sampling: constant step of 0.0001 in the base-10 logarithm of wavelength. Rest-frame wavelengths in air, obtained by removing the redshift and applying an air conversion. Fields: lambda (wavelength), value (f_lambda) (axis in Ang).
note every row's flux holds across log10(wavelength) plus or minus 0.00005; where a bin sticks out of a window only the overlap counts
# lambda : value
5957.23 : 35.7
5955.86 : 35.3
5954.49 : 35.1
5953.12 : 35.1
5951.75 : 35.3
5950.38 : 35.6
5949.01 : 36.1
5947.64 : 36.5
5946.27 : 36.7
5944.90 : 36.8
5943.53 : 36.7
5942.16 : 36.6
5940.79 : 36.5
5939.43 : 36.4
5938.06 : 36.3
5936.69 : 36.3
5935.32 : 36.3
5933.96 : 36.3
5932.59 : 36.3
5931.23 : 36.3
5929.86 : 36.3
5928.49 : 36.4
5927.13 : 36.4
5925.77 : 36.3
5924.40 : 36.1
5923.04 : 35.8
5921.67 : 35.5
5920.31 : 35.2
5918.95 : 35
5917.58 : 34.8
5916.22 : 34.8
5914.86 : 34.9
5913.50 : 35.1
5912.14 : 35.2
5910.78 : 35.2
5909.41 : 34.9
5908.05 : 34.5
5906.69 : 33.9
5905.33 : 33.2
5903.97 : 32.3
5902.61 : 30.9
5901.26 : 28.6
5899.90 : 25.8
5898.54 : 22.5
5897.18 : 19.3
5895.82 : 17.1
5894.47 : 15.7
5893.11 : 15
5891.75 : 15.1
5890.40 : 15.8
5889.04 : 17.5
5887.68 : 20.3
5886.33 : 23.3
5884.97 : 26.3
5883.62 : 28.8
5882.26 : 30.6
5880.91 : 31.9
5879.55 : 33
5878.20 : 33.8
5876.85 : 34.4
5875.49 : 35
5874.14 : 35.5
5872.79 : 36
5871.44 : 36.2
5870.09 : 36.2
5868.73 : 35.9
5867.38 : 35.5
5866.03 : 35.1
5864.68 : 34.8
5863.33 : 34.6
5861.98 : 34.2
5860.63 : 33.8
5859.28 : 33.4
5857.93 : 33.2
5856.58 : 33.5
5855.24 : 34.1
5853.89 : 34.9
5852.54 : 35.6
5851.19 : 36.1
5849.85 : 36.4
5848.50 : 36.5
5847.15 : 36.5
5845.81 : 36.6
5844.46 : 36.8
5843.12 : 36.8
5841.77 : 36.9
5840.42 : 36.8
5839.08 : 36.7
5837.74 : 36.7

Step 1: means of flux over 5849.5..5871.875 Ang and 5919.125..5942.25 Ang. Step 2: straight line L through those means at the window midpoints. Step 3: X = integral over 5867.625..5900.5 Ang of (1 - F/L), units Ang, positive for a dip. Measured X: 7.87 Ang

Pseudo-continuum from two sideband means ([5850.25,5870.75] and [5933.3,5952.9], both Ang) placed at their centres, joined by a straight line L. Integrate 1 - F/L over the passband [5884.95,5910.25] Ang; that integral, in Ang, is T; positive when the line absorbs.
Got 7.9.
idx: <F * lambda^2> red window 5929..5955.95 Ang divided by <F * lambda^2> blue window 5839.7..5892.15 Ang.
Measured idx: 1.14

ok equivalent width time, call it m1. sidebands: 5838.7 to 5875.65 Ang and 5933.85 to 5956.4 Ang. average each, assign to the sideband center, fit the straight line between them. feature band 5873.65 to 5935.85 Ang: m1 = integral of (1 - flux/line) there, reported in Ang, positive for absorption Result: 9.29 Ang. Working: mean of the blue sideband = 35.5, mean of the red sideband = 36.1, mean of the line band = 30.5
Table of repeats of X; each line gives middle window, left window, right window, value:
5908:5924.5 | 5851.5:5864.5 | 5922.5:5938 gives 0.3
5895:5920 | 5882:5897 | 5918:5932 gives -2.3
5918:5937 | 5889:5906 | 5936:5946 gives -2.4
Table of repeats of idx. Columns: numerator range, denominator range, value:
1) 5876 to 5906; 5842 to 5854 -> 0.70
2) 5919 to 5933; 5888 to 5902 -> 1.88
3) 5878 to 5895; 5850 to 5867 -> 0.68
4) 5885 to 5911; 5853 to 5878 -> 0.72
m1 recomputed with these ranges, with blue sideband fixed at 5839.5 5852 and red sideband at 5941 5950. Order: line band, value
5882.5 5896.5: 6.4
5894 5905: 3.6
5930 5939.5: 0.1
